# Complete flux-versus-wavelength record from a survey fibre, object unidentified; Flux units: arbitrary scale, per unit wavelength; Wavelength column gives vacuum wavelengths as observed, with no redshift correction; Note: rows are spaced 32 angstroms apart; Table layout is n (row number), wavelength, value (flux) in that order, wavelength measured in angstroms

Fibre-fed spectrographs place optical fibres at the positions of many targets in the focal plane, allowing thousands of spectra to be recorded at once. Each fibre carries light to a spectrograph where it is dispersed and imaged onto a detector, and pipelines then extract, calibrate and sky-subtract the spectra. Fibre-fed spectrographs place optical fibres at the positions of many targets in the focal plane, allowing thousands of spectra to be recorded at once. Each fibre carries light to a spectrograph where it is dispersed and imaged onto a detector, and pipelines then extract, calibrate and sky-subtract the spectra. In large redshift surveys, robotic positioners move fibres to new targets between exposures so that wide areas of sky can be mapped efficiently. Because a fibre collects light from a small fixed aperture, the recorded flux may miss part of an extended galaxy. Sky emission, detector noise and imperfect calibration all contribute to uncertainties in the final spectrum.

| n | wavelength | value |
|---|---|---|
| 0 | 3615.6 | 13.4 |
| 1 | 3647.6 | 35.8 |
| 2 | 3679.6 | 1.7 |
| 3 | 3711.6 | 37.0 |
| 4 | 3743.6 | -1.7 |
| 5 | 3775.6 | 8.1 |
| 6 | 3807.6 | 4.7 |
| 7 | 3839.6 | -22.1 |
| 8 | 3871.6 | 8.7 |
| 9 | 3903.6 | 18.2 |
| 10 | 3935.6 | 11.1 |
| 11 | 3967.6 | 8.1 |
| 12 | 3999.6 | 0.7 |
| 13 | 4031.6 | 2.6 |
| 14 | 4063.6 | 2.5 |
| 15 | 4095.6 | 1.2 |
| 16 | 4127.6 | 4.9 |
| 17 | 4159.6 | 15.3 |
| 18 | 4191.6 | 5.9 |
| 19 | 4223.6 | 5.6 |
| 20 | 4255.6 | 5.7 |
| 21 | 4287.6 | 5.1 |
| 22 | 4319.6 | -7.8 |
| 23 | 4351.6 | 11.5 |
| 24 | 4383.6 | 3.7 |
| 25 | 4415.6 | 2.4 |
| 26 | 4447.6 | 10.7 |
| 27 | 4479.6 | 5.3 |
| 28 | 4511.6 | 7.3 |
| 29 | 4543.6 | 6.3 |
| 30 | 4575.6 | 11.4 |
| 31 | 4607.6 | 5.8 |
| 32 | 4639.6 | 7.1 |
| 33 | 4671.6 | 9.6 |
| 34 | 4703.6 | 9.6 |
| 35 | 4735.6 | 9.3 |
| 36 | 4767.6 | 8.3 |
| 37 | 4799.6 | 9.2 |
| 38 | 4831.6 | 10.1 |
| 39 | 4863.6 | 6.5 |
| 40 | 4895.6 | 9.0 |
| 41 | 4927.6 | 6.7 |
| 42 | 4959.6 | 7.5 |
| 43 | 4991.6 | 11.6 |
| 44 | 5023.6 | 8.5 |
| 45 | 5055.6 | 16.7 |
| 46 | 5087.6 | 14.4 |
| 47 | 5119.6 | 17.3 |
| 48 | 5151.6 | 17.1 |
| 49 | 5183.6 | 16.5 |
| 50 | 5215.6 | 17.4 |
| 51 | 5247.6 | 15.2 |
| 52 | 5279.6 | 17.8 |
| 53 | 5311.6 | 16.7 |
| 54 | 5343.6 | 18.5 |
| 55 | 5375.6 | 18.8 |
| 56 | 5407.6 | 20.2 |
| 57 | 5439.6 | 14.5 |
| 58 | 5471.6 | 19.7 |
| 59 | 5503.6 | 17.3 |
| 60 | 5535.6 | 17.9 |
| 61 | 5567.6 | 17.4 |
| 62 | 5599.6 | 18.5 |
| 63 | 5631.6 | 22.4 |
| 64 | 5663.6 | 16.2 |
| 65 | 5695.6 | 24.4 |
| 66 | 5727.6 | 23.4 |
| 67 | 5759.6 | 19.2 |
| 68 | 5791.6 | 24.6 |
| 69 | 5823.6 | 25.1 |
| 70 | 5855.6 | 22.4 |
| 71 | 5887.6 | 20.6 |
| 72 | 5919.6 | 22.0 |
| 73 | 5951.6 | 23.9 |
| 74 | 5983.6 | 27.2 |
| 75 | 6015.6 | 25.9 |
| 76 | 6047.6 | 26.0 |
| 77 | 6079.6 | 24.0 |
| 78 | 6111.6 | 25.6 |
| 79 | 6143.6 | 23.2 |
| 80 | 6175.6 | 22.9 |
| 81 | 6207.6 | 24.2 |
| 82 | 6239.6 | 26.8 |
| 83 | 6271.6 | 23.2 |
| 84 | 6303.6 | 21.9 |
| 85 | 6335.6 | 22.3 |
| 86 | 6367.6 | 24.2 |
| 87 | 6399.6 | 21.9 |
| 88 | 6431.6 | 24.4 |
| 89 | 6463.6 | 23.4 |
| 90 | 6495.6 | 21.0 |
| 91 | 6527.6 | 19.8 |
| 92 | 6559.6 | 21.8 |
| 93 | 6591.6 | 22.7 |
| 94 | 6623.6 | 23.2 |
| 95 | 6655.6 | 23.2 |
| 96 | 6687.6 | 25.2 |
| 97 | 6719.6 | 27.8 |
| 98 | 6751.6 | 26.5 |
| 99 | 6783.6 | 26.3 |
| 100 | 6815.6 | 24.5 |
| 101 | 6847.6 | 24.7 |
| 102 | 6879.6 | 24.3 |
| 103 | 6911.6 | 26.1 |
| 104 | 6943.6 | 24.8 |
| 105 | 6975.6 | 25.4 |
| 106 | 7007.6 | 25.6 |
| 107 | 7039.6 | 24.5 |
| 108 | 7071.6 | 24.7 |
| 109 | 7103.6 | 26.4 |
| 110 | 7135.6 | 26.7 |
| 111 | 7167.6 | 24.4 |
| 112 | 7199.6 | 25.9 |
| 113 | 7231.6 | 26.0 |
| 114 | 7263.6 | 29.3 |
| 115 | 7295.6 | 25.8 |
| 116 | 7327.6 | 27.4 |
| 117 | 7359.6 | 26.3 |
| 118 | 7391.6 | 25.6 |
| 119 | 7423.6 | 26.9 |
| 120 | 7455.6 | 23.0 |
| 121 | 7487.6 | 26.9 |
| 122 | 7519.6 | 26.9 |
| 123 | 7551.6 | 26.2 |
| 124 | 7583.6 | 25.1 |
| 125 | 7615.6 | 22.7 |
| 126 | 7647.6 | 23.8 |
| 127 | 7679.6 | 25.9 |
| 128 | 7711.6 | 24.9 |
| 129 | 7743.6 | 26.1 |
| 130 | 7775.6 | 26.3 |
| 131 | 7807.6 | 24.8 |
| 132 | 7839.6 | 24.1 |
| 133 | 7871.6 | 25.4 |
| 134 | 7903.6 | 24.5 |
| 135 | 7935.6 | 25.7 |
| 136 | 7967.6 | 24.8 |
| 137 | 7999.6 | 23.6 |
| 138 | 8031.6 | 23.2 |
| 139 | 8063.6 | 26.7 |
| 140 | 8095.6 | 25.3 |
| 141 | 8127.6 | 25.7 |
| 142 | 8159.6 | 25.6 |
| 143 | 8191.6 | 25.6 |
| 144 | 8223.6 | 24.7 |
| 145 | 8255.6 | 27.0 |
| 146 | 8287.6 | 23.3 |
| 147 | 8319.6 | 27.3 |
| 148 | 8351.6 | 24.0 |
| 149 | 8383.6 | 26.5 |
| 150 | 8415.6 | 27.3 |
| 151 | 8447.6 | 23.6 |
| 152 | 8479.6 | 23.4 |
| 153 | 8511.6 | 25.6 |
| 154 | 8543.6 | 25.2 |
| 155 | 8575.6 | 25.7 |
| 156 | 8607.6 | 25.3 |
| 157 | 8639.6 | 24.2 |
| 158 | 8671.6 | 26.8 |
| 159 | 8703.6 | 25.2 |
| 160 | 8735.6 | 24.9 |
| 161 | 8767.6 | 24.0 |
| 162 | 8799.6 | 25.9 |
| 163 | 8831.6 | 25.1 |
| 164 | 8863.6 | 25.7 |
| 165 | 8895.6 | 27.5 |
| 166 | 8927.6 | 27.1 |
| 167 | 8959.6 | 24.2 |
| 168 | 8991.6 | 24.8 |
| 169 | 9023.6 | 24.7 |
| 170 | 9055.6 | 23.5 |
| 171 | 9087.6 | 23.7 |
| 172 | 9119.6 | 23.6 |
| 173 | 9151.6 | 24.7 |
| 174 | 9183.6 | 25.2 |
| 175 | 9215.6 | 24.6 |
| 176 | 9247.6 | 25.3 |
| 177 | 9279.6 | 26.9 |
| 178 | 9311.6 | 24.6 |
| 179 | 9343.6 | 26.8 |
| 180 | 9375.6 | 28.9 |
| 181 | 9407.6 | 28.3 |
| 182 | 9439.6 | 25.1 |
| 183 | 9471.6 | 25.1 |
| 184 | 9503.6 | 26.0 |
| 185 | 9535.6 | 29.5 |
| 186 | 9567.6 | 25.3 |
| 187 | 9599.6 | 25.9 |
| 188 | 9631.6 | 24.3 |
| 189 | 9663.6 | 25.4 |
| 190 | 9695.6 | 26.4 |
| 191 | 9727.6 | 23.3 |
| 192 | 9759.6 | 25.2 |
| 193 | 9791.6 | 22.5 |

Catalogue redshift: 0.26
